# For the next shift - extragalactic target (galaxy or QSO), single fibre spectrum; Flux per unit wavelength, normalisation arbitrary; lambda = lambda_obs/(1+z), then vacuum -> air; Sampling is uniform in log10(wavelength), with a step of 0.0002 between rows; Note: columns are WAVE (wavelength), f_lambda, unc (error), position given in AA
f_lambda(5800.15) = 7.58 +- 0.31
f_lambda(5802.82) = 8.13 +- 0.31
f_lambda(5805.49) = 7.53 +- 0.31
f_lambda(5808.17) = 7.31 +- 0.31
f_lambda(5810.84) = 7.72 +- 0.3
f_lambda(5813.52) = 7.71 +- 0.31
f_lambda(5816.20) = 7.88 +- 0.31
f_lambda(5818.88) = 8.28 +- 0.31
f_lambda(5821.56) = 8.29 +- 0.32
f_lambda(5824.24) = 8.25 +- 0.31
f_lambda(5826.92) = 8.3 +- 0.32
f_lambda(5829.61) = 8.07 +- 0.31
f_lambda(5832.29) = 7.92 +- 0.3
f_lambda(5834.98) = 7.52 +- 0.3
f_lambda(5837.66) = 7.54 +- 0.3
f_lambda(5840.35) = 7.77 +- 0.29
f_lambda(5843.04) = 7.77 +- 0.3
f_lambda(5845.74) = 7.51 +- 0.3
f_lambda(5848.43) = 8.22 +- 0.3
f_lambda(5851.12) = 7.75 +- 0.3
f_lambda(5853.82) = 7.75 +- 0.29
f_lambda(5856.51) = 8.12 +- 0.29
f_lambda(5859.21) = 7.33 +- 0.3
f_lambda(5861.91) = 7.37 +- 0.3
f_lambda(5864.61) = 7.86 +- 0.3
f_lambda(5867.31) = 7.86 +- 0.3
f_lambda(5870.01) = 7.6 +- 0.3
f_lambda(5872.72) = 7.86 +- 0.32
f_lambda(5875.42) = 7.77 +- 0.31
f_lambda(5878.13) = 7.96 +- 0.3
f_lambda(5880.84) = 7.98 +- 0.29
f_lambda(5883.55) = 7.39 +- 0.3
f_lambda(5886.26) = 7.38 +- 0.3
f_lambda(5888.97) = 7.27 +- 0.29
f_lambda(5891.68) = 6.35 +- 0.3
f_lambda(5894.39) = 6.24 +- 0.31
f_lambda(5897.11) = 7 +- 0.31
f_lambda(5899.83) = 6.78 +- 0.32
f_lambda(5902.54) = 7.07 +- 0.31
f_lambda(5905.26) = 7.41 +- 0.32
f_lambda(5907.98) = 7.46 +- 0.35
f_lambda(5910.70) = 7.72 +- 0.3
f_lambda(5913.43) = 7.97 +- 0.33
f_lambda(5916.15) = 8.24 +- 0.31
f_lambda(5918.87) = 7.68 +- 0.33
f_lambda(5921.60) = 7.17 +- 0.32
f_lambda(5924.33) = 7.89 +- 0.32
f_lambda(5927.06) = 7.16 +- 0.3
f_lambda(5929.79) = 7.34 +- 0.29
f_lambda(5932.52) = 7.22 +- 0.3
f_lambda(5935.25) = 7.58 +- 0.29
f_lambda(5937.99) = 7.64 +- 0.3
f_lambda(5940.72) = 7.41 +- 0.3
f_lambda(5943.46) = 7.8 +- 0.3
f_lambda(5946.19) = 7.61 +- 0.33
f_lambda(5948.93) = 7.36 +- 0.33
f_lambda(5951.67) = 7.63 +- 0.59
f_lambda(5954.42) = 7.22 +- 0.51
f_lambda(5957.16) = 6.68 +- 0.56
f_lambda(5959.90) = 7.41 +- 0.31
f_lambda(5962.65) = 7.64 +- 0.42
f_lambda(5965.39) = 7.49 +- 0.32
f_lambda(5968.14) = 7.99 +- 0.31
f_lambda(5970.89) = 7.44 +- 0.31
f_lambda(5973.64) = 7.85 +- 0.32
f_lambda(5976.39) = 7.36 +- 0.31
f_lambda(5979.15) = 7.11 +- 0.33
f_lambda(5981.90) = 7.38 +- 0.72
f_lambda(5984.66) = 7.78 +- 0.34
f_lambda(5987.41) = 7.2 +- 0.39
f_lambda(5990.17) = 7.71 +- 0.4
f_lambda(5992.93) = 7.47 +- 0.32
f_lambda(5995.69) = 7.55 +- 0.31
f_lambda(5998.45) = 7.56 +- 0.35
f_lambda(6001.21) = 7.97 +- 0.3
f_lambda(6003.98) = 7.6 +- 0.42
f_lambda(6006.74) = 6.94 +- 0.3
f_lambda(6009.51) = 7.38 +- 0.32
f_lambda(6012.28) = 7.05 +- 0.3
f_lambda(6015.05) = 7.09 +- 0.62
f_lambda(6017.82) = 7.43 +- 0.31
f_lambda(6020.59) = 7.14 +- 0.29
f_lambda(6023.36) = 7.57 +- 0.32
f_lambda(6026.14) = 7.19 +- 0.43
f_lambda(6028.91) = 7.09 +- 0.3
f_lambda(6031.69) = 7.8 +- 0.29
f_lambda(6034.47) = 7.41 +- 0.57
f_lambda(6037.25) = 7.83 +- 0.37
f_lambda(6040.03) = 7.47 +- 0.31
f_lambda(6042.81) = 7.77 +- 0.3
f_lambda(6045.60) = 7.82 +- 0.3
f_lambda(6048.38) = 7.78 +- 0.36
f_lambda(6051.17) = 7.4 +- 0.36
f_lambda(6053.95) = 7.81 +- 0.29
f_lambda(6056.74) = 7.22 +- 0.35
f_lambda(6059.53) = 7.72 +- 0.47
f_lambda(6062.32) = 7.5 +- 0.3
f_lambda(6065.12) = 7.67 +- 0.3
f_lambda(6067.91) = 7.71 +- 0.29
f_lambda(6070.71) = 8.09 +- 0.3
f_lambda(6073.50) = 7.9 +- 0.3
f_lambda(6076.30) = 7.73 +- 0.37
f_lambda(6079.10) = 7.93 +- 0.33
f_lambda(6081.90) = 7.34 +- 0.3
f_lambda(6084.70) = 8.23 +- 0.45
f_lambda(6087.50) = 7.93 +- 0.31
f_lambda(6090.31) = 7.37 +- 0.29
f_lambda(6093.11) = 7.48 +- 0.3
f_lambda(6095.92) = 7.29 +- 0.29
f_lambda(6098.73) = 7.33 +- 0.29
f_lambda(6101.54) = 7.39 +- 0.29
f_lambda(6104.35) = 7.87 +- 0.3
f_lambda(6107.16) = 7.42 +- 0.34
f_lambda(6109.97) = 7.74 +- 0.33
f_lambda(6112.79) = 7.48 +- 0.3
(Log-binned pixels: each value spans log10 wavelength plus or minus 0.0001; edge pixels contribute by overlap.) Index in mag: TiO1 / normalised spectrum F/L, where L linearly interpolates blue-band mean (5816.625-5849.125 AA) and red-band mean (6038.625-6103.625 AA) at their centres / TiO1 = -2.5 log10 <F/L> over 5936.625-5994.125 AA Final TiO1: 0.042 mag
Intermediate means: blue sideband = 7.95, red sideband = 7.65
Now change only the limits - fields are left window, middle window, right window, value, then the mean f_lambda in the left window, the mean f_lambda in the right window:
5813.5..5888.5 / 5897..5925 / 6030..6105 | 0.04 mag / 7.82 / 7.65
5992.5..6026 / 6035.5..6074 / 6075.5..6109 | -0.03 mag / 7.39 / 7.61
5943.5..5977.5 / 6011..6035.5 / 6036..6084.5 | 0.05 mag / 7.49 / 7.7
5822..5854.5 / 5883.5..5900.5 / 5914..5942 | 0.12 mag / 7.88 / 7.55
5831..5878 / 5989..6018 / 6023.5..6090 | 0.04 mag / 7.74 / 7.66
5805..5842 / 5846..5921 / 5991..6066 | 0.03 mag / 7.87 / 7.49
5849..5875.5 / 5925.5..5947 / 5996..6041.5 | 0.02 mag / 7.74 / 7.41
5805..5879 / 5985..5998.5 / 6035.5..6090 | 0.03 mag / 7.82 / 7.72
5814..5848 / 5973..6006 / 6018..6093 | 0.03 mag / 7.93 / 7.63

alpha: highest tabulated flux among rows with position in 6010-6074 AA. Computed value 8.09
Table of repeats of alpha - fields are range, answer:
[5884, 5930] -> 8.24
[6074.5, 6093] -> 8.23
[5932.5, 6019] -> 7.99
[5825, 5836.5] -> 8.3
